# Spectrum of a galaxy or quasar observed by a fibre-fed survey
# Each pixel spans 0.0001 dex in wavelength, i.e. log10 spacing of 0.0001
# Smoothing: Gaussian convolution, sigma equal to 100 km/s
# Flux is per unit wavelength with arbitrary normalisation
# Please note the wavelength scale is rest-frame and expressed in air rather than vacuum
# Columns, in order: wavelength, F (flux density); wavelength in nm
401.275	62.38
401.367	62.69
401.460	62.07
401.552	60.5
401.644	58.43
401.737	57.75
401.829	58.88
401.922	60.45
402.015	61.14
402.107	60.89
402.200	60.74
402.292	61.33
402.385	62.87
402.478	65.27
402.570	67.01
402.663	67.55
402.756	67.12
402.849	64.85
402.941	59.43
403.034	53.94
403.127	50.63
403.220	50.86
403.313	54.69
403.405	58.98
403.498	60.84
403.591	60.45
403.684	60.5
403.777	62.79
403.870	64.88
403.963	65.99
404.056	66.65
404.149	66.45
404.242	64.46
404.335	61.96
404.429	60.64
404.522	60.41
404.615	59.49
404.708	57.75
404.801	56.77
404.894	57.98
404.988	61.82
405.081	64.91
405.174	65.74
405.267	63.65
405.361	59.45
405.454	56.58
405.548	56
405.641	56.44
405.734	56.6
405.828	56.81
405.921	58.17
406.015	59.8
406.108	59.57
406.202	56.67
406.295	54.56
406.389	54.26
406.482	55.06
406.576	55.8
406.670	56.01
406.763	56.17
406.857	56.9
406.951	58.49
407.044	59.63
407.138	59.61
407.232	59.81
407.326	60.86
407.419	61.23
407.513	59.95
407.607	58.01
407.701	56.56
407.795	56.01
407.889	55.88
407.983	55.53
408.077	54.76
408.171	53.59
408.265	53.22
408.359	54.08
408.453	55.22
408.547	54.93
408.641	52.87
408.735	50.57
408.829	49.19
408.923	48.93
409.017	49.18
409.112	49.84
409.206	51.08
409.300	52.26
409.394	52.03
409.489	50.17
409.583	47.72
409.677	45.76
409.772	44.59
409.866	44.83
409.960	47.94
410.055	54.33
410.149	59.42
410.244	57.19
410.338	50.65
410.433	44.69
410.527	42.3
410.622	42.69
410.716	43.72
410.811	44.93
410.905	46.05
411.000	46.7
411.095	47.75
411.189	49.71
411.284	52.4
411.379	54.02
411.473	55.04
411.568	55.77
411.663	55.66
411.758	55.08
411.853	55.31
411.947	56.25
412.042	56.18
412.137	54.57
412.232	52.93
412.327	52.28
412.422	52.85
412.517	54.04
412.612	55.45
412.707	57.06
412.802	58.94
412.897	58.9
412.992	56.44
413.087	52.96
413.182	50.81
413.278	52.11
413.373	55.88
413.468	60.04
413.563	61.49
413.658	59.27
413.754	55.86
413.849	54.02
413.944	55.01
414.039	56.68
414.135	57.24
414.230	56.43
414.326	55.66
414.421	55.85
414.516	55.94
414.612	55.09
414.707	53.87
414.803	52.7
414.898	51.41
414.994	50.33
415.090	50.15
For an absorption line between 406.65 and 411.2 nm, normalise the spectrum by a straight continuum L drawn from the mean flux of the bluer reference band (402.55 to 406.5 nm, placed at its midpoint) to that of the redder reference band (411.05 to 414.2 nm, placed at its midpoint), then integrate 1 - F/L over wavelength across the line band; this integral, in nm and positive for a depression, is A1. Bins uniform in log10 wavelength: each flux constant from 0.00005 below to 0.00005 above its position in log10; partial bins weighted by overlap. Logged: 0.403 nm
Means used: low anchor 60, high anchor 55.1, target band 52.3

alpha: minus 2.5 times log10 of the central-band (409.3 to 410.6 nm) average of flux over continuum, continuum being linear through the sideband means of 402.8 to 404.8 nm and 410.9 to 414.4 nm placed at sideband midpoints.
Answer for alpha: 0.15 mag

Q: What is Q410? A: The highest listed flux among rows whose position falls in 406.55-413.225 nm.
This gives 61.23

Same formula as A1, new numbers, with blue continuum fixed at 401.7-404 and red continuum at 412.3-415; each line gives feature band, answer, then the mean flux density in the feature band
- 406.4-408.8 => 0.086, 56.3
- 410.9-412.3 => 0.083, 53.1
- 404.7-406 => 0.007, 59.2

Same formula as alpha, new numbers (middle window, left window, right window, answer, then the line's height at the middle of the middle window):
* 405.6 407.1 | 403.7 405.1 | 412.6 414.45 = 0.07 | 60.9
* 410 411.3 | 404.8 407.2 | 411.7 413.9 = 0.16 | 56.4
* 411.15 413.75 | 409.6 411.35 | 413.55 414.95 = -0.07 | 52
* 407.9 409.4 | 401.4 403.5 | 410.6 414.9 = 0.08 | 56.5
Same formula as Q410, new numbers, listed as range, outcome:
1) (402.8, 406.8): 66.65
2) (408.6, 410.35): 59.42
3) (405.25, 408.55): 63.65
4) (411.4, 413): 58.94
